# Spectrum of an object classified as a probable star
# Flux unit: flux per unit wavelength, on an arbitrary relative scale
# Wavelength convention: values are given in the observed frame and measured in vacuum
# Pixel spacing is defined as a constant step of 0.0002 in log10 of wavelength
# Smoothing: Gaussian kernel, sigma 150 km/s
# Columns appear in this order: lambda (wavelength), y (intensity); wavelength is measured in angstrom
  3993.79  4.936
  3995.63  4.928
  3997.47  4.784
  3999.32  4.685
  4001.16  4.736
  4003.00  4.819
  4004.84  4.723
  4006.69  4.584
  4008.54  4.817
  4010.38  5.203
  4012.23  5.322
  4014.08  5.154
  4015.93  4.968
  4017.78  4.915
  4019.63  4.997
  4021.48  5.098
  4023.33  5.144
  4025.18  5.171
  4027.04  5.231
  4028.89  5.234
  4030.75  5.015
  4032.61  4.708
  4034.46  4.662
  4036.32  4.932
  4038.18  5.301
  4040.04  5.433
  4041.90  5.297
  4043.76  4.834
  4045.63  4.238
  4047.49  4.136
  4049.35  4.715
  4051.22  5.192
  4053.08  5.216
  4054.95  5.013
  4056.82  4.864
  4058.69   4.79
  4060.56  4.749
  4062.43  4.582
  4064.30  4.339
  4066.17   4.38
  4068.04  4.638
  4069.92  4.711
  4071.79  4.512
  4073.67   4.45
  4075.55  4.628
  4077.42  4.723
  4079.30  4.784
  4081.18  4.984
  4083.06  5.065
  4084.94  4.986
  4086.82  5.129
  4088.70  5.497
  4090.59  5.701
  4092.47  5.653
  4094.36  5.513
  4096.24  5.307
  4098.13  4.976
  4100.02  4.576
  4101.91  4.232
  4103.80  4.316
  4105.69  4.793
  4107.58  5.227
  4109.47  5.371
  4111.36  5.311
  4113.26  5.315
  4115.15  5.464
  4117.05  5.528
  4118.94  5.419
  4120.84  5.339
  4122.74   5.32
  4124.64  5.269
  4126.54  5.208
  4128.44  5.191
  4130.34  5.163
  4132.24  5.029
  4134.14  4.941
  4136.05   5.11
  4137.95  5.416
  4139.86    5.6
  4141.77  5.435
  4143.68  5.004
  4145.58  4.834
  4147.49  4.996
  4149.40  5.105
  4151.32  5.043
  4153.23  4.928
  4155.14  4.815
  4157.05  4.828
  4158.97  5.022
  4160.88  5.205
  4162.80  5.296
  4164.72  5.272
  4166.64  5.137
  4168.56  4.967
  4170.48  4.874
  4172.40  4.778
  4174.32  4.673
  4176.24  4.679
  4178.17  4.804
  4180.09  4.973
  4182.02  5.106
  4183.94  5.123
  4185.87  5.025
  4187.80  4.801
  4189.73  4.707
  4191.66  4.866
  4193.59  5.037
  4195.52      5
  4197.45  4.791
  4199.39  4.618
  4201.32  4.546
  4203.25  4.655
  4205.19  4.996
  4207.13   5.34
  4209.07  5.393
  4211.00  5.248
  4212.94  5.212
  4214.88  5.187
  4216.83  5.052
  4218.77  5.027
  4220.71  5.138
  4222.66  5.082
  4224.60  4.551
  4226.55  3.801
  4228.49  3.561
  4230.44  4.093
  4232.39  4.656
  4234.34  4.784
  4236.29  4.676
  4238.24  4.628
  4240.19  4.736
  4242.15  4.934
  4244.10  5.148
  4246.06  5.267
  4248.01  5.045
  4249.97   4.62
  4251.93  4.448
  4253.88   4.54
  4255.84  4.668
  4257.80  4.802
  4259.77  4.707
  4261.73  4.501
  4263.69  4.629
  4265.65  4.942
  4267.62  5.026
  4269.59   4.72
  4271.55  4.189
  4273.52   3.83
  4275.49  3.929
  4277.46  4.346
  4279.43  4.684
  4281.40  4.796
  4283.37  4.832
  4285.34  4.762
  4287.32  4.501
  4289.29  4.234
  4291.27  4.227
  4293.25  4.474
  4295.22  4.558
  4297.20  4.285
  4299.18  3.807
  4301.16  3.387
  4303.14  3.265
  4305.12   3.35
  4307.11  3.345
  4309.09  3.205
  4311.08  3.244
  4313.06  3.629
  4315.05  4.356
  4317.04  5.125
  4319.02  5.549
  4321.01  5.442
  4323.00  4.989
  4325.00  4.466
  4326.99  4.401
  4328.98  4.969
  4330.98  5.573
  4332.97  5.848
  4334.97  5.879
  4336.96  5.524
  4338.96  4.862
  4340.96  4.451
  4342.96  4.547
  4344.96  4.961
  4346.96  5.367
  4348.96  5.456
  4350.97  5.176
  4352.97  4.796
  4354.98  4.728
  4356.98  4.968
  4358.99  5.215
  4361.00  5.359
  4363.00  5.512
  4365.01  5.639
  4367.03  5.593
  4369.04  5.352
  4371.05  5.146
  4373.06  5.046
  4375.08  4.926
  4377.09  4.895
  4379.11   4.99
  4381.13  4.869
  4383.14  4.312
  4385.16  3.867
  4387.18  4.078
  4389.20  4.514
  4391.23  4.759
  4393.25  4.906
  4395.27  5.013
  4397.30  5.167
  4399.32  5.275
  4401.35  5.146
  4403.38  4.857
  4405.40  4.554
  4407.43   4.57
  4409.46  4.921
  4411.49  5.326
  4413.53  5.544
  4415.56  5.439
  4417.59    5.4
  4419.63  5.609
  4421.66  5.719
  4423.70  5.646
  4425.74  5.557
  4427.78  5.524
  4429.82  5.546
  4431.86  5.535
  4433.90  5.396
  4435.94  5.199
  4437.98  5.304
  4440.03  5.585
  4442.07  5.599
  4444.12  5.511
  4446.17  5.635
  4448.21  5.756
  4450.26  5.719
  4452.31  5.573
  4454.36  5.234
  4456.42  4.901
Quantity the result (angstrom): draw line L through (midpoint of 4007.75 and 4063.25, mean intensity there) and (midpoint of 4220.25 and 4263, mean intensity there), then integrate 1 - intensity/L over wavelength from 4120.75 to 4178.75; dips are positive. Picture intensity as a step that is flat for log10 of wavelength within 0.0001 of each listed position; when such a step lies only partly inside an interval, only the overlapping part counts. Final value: -3.4 angstrom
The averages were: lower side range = 4.97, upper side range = 4.65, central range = 5.07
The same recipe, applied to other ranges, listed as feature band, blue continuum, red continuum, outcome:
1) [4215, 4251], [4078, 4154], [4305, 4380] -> 2.18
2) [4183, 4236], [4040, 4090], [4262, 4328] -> -3.78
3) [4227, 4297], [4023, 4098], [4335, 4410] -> 5.36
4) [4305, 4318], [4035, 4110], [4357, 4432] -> 3.29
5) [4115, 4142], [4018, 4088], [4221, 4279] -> -3.00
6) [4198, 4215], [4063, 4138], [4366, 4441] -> 0.17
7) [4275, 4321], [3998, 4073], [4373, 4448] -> 7.82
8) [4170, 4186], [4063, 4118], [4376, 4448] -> 0.41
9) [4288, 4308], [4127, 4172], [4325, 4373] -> 4.84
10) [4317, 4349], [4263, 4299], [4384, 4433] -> -2.70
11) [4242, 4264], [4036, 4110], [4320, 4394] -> 0.85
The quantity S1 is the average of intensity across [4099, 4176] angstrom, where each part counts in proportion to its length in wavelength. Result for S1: 5.08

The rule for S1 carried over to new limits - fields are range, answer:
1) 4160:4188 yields 4.98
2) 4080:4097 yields 5.31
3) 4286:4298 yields 4.39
